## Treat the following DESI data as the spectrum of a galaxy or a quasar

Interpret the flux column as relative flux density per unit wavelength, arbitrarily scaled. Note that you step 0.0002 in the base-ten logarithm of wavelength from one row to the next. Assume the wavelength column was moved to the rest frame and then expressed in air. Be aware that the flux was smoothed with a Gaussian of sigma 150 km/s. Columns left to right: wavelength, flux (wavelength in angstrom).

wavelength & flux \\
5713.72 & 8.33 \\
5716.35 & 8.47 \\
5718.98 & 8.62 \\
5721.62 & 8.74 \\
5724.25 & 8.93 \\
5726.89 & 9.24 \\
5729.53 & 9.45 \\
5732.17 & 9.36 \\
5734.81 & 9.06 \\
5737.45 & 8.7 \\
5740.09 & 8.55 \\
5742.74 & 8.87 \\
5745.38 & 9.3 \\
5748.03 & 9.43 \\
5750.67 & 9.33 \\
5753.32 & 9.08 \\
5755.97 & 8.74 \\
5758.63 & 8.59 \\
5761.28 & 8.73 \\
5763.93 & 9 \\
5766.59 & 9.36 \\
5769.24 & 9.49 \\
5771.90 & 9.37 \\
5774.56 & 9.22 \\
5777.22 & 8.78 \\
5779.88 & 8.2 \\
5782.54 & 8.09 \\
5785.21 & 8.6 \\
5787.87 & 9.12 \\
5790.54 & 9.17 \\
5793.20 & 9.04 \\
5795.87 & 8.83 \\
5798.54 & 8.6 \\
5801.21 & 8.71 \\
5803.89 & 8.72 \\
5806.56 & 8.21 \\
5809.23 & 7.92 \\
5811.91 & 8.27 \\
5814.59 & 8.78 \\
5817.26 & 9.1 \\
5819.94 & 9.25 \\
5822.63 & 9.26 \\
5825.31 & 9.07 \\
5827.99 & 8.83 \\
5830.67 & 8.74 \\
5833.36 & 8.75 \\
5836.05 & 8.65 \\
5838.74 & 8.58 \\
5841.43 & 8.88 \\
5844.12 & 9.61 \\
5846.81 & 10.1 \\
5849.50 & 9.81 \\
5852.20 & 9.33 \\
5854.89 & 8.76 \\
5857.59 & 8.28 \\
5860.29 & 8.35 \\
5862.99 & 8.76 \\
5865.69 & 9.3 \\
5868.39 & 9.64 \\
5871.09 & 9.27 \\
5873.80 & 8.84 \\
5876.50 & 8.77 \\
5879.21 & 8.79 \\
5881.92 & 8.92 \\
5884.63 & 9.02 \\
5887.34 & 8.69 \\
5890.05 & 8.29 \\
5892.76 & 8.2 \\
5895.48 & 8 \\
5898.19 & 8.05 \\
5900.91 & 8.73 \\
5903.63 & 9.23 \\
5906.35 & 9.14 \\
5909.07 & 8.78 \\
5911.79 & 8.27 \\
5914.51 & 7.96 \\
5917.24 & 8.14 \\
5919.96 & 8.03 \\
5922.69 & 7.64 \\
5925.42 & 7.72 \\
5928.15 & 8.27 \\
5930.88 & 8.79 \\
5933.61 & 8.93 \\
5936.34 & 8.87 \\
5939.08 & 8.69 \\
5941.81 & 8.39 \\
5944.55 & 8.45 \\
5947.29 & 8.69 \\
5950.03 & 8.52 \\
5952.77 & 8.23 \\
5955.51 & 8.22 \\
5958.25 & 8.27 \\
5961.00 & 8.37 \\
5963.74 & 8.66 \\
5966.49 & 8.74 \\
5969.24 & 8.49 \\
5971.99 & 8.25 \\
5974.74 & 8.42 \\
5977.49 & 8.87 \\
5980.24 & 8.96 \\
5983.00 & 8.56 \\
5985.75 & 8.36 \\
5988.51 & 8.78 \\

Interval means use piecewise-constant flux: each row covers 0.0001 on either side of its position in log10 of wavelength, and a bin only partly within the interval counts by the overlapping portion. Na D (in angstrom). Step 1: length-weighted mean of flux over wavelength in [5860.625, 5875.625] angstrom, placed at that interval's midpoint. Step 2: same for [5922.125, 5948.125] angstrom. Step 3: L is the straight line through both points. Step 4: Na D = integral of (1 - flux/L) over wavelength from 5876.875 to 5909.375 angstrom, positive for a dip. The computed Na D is 0.76 angstrom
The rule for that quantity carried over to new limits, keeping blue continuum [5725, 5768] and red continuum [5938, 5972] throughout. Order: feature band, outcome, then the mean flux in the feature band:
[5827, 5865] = -0.85 angstrom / 8.97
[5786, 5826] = 0.39 angstrom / 8.8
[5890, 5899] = 0.54 angstrom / 8.12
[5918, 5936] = 0.59 angstrom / 8.27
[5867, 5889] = -0.76 angstrom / 8.98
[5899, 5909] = -0.39 angstrom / 8.94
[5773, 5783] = 0.37 angstrom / 8.63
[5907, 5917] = 0.25 angstrom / 8.37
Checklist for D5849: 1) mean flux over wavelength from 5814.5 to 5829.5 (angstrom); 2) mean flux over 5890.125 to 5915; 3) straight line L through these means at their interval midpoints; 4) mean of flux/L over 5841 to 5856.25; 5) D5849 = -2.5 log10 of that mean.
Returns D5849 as -0.07 mag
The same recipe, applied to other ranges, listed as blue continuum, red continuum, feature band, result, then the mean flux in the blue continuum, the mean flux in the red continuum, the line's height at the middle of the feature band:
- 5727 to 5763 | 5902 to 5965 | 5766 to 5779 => -0.032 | 9.02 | 8.45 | 8.94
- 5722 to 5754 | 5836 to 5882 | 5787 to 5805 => 0.024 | 9.1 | 9.05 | 9.08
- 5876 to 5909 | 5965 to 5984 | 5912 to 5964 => 0.036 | 8.65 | 8.61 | 8.63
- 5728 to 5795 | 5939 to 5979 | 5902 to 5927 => 0.035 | 8.98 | 8.48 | 8.59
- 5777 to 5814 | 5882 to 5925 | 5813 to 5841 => -0.045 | 8.59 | 8.41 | 8.54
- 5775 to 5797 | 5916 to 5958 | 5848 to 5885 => -0.055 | 8.75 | 8.37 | 8.55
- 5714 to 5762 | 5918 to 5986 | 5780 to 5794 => 0.011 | 8.94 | 8.46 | 8.83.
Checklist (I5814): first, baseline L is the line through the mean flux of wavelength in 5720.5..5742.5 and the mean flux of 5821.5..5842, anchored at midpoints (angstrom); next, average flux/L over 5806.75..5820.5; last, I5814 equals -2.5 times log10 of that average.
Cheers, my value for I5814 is 0.03 mag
